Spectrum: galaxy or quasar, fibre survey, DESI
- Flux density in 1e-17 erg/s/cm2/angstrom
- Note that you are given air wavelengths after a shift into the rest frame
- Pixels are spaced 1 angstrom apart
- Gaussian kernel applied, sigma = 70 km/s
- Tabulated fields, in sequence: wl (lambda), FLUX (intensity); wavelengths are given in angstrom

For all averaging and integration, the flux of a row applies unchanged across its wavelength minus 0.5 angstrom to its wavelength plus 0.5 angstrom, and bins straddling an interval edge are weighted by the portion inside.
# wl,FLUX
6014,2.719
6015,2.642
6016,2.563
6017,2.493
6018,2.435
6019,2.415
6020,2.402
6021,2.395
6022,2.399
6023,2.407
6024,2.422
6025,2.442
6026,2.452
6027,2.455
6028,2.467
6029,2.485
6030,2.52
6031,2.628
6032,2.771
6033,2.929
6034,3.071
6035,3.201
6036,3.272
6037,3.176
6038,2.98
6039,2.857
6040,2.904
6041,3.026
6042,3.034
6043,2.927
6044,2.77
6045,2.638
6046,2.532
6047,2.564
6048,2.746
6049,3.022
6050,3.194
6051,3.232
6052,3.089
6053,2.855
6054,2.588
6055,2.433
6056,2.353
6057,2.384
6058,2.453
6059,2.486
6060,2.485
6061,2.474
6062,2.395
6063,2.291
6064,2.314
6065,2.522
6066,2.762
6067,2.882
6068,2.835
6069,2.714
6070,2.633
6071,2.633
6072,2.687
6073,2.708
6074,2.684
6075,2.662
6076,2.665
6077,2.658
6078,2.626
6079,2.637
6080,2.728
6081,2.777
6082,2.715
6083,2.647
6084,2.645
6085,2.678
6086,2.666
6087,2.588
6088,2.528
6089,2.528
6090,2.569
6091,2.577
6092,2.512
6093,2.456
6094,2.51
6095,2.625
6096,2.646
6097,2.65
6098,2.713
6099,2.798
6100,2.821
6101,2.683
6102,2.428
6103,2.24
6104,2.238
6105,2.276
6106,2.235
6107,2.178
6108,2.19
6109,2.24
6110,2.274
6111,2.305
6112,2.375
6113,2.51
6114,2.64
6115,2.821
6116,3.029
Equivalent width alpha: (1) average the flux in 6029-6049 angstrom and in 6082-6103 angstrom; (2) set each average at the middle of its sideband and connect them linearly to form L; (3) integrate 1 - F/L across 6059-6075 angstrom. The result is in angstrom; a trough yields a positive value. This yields 0.76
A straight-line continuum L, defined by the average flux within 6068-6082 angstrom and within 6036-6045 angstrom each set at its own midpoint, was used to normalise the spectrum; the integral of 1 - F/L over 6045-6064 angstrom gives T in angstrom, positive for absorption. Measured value 1.4 angstrom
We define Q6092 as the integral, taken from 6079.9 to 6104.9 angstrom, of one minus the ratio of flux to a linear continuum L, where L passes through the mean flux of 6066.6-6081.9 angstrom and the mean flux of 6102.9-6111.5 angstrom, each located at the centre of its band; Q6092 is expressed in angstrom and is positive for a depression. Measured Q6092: -1.5 angstrom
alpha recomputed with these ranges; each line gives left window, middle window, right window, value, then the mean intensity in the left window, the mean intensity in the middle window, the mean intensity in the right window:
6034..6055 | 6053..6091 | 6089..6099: 1.90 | 2.92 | 2.6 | 2.59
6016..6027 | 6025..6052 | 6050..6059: -2.84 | 2.43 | 2.84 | 2.69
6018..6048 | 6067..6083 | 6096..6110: -0.94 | 2.7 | 2.7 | 2.44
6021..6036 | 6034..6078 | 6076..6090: -1.69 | 2.63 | 2.74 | 2.65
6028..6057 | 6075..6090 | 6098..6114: -0.49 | 2.84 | 2.65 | 2.4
